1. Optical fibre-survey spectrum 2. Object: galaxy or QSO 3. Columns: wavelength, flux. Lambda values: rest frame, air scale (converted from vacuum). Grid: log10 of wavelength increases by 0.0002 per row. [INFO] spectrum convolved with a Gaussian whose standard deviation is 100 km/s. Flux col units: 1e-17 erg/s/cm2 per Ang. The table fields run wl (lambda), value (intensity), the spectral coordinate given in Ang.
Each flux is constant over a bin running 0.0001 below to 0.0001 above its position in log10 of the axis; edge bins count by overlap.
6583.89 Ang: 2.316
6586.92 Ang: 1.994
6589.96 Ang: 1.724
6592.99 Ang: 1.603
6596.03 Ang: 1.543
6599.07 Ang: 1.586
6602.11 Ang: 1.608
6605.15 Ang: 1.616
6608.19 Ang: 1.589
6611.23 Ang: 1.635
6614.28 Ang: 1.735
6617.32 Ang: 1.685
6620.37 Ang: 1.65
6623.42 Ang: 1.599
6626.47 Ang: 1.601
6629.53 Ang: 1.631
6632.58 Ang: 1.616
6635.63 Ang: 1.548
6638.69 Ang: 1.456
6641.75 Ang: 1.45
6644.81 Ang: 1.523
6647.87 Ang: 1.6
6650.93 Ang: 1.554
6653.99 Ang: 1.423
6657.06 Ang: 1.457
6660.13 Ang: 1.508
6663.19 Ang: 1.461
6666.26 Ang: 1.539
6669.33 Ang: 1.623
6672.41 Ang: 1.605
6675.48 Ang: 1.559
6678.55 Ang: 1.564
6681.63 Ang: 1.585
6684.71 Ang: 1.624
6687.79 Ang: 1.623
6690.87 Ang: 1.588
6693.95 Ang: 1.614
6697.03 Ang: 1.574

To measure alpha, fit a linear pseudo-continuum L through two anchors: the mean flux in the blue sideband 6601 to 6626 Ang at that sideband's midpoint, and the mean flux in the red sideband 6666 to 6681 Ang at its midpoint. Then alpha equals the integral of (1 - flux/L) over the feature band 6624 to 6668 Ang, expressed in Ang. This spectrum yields 2.19 Ang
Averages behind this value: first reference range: 1.64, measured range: 1.53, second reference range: 1.58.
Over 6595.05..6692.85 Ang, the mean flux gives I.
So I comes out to 1.57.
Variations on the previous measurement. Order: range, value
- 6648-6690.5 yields 1.55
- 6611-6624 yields 1.67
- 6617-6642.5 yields 1.58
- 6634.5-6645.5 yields 1.49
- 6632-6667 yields 1.51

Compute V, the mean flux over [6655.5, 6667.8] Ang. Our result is 1.49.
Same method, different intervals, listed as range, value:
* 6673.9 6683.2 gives 1.57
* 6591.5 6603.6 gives 1.58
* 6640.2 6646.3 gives 1.49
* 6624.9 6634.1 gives 1.62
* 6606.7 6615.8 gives 1.65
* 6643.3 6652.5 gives 1.56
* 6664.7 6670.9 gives 1.58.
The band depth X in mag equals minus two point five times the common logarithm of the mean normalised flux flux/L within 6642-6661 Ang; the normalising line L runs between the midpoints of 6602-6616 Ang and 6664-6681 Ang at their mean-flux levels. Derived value 0.06 mag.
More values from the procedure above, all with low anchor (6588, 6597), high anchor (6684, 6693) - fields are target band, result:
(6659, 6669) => 0.070 mag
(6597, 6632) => 0.006 mag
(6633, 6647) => 0.083 mag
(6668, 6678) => 0.017 mag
